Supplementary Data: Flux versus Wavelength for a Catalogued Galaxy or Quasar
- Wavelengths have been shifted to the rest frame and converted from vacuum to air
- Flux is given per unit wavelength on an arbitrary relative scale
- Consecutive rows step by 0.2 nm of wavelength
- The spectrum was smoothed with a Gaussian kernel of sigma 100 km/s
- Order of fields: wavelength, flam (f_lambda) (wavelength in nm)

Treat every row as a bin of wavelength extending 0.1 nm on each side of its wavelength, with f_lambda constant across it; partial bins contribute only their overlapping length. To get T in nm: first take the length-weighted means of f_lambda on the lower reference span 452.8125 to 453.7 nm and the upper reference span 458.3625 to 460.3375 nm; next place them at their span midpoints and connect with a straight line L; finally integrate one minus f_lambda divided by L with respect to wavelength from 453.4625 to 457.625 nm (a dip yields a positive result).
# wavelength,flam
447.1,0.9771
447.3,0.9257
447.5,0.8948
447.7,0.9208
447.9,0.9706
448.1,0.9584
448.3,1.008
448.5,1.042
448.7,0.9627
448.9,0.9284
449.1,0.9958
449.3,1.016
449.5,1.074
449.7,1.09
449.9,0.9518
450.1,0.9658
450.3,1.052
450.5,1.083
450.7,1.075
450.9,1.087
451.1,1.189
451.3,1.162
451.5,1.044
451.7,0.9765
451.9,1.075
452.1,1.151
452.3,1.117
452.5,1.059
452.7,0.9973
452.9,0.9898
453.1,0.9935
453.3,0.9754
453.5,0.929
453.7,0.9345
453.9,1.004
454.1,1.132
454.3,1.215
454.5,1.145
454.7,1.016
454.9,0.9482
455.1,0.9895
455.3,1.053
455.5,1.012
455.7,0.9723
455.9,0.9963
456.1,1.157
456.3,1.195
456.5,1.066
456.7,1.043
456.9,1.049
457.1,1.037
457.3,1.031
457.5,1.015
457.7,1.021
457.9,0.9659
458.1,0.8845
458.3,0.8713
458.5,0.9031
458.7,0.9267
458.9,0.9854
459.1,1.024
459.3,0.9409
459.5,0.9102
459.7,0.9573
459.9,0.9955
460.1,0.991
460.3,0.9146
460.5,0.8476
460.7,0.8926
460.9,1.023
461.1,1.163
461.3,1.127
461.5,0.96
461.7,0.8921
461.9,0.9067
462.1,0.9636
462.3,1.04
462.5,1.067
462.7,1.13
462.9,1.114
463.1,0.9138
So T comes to -0.36 nm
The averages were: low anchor 0.967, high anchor 0.955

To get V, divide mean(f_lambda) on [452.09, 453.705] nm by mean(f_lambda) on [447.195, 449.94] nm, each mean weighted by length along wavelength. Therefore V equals 1.0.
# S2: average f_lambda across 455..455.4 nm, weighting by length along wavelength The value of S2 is 1.02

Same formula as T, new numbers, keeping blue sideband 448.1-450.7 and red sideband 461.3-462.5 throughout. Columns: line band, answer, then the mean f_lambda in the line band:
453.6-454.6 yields -0.09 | 1.09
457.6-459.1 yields 0.07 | 0.943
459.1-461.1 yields 0.05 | 0.957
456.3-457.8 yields -0.09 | 1.05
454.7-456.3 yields -0.05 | 1.03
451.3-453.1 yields -0.09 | 1.05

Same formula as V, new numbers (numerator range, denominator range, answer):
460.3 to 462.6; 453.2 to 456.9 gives 0.94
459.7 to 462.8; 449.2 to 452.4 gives 0.93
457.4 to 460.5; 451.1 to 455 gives 0.91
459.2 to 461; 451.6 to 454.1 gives 0.92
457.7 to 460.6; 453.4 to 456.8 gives 0.90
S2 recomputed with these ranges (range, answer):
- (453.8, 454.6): 1.12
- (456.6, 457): 1.05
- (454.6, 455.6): 1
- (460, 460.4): 0.953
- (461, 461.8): 1.04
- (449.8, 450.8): 1.03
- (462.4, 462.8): 1.1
